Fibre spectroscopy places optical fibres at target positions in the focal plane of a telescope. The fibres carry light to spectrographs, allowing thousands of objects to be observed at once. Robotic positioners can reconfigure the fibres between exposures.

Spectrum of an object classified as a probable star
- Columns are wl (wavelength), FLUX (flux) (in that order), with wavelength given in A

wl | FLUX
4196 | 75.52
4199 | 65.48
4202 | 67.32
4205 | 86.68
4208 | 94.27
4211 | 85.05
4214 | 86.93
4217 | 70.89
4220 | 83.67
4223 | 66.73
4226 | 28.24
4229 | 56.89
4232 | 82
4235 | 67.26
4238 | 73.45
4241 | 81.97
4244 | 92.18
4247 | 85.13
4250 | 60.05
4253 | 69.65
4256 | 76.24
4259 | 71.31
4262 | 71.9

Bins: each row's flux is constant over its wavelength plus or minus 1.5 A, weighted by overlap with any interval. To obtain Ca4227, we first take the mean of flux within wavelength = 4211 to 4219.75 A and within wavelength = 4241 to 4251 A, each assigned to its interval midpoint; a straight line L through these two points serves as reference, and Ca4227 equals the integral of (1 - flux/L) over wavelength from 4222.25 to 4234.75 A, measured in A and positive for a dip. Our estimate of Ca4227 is 3.4 A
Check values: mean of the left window 80.6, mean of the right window 80.5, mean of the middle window 58.8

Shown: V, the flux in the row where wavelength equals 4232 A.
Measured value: 82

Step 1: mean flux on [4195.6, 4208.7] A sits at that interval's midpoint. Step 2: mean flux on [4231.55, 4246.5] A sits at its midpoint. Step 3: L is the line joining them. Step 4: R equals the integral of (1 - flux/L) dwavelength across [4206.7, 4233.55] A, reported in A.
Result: 1.9 A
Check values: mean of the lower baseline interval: 77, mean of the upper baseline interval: 79.6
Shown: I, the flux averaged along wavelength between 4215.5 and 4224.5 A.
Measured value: 73.8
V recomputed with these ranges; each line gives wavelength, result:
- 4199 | 65.48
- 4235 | 67.26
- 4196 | 75.52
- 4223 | 66.73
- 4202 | 67.32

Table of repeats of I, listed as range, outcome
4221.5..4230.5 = 50.6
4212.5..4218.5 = 78.9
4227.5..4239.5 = 69.9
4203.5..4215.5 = 88.2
